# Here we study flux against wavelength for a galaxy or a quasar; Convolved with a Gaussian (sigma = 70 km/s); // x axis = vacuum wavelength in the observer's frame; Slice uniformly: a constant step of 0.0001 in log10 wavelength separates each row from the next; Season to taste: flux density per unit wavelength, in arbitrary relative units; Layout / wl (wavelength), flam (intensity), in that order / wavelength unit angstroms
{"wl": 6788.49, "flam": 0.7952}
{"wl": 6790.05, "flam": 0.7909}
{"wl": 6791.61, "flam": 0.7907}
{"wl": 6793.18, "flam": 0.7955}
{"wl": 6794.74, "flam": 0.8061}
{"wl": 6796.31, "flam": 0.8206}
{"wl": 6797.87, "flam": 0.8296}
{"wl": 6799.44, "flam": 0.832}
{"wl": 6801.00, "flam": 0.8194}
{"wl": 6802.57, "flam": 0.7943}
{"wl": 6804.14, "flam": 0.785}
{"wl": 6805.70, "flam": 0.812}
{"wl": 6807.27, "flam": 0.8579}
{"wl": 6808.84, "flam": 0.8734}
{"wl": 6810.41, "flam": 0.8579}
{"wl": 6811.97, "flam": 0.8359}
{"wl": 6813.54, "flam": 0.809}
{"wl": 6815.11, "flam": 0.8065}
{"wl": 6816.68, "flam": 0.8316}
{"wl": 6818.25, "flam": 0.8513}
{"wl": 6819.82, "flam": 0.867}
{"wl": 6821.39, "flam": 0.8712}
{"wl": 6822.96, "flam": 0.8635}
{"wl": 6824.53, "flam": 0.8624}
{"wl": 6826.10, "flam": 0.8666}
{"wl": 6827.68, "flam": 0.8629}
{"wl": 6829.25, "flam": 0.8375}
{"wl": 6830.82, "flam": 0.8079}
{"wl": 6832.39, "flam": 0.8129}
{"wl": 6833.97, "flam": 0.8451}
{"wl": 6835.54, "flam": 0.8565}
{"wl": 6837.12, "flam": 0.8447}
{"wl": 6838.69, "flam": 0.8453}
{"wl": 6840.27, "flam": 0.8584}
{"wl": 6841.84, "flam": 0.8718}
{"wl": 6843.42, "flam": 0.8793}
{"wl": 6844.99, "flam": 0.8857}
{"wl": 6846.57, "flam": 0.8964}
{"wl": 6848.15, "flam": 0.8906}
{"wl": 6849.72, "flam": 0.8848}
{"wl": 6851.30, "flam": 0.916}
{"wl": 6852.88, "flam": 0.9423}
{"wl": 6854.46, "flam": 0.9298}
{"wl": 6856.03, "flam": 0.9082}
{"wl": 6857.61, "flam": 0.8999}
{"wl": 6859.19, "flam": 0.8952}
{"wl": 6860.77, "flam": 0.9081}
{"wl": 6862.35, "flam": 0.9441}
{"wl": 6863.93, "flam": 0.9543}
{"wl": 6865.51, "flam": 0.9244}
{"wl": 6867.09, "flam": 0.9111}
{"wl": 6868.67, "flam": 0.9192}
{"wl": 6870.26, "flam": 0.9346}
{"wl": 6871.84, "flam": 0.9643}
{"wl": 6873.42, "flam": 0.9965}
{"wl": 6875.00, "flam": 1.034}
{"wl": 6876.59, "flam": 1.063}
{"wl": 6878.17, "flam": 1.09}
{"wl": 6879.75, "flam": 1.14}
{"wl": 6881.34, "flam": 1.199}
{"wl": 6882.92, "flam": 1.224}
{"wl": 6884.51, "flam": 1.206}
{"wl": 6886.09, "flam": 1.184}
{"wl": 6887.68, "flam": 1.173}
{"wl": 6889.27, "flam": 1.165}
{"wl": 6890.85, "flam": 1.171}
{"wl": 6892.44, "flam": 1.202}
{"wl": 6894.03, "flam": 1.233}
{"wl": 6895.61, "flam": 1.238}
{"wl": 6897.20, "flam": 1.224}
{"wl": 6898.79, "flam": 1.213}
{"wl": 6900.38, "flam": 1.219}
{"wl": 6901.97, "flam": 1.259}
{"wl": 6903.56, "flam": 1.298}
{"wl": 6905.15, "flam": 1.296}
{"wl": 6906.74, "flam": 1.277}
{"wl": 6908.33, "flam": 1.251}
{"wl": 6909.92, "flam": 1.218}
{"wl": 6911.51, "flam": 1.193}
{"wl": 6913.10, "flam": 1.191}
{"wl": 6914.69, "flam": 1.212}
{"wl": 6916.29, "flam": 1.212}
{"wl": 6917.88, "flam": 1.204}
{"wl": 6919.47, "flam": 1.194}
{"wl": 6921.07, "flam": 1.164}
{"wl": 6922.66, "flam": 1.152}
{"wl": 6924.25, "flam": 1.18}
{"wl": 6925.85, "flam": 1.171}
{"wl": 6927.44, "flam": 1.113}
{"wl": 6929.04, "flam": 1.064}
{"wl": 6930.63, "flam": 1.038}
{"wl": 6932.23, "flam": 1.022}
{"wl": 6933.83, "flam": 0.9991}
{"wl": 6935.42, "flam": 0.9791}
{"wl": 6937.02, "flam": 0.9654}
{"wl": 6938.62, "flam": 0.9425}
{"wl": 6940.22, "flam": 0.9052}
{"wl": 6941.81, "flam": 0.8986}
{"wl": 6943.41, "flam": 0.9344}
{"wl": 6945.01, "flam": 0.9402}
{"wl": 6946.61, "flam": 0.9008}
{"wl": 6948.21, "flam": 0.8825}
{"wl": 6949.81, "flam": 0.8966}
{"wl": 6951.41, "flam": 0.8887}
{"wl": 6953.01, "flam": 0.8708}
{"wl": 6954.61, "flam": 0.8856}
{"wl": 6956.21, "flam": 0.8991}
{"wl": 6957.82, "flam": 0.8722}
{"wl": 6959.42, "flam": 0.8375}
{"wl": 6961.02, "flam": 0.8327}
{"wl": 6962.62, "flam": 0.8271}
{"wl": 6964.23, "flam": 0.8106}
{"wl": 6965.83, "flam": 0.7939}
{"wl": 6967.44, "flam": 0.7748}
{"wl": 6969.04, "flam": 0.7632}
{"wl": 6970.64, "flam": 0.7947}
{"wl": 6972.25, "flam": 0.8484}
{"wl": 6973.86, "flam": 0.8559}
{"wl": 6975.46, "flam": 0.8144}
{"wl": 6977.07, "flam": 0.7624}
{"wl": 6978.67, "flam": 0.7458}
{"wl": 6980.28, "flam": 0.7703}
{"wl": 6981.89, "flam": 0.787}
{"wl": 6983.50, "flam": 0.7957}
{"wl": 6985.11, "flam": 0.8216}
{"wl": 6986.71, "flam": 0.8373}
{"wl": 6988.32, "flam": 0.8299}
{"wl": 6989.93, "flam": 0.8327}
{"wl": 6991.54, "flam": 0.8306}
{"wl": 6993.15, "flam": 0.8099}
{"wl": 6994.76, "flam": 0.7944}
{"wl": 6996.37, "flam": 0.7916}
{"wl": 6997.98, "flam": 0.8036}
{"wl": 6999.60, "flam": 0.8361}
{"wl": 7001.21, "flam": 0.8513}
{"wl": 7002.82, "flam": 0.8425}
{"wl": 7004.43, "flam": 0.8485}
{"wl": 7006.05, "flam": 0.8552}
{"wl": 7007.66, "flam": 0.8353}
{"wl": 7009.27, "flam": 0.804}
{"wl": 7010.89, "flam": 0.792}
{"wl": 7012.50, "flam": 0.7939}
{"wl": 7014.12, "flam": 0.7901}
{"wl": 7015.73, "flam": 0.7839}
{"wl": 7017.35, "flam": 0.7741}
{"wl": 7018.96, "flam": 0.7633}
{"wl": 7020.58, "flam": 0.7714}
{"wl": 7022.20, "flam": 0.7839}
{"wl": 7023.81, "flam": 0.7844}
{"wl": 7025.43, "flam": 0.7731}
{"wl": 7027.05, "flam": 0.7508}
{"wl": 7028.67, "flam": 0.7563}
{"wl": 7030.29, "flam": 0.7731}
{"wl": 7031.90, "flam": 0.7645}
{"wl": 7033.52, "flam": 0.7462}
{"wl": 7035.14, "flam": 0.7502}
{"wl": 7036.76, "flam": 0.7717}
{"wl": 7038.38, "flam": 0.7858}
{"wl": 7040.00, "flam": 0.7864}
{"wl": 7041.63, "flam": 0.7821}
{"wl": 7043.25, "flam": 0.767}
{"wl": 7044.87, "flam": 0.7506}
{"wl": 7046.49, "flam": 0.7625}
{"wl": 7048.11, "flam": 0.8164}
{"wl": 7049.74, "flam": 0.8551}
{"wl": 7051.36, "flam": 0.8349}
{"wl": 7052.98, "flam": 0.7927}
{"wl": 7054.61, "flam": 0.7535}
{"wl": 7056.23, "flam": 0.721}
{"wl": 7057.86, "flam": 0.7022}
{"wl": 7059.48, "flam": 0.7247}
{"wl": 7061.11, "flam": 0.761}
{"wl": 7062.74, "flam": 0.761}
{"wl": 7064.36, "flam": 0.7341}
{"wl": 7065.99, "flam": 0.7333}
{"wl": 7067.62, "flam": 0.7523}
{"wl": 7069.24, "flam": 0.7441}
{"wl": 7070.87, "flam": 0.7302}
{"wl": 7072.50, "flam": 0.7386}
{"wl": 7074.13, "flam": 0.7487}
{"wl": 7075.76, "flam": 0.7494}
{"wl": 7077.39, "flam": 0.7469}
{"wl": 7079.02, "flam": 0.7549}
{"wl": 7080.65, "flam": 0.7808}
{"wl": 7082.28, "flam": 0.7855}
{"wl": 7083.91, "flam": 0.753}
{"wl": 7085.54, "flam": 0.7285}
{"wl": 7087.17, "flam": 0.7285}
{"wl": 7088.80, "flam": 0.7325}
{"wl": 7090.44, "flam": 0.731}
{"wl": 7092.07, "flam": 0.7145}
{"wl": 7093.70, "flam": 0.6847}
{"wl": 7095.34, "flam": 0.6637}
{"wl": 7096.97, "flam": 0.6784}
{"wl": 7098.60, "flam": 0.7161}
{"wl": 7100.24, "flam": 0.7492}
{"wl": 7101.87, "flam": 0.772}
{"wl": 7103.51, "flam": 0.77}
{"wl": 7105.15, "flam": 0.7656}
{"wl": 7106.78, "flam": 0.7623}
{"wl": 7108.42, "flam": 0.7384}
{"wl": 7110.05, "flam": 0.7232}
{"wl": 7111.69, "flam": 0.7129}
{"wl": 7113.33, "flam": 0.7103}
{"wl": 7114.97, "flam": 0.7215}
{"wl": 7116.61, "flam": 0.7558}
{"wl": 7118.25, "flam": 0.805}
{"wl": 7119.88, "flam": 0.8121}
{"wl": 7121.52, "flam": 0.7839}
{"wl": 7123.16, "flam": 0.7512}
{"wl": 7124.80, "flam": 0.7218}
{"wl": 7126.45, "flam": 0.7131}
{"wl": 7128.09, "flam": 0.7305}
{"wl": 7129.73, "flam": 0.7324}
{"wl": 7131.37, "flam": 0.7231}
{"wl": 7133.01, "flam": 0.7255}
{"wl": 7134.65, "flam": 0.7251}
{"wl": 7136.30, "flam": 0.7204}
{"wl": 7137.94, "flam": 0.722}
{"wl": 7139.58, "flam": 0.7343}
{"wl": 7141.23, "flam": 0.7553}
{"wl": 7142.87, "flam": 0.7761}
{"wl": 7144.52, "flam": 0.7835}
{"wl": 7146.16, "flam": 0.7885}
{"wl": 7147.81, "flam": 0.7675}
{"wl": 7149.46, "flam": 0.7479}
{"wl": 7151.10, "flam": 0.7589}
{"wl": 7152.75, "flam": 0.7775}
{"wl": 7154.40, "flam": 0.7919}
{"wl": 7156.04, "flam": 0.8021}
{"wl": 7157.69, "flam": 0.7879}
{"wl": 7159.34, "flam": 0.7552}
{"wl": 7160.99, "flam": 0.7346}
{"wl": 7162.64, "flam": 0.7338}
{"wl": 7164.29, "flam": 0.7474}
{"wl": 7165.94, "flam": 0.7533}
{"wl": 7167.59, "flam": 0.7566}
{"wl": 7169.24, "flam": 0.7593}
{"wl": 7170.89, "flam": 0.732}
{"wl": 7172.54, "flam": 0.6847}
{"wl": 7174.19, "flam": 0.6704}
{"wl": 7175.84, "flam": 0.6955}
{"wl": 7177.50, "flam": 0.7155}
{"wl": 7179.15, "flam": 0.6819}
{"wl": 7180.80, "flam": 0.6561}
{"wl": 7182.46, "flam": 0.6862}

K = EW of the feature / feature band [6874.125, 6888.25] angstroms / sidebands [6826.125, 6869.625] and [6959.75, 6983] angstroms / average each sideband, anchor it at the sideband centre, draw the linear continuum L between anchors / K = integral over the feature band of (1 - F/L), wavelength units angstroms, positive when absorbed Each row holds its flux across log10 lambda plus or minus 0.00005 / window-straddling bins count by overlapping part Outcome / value -4.6 angstroms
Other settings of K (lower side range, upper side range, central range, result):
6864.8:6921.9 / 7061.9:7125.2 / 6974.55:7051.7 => 9.52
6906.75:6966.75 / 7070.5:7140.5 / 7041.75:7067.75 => 1.78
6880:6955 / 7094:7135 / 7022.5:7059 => 4.42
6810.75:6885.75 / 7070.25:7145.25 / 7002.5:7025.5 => 0.18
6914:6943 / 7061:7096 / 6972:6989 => 2.74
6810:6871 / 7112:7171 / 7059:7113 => 2.59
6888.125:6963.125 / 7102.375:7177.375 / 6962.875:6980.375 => 3.65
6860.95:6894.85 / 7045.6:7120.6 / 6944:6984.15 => 4.44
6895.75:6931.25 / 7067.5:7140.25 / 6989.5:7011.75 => 3.71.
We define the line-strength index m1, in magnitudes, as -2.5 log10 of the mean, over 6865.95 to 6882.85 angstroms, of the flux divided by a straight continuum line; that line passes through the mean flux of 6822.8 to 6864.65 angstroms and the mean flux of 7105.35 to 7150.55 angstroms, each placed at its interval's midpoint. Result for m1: -0.19 mag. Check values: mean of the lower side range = 0.881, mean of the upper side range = 0.747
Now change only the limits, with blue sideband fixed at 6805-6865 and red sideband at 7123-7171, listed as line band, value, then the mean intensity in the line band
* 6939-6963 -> -0.08 mag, 0.887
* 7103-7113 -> 0.03 mag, 0.743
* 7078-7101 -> 0.06 mag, 0.729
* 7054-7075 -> 0.06 mag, 0.739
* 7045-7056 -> -0.01 mag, 0.795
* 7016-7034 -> 0.04 mag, 0.768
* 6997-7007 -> -0.04 mag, 0.838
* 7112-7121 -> 0.00 mag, 0.759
